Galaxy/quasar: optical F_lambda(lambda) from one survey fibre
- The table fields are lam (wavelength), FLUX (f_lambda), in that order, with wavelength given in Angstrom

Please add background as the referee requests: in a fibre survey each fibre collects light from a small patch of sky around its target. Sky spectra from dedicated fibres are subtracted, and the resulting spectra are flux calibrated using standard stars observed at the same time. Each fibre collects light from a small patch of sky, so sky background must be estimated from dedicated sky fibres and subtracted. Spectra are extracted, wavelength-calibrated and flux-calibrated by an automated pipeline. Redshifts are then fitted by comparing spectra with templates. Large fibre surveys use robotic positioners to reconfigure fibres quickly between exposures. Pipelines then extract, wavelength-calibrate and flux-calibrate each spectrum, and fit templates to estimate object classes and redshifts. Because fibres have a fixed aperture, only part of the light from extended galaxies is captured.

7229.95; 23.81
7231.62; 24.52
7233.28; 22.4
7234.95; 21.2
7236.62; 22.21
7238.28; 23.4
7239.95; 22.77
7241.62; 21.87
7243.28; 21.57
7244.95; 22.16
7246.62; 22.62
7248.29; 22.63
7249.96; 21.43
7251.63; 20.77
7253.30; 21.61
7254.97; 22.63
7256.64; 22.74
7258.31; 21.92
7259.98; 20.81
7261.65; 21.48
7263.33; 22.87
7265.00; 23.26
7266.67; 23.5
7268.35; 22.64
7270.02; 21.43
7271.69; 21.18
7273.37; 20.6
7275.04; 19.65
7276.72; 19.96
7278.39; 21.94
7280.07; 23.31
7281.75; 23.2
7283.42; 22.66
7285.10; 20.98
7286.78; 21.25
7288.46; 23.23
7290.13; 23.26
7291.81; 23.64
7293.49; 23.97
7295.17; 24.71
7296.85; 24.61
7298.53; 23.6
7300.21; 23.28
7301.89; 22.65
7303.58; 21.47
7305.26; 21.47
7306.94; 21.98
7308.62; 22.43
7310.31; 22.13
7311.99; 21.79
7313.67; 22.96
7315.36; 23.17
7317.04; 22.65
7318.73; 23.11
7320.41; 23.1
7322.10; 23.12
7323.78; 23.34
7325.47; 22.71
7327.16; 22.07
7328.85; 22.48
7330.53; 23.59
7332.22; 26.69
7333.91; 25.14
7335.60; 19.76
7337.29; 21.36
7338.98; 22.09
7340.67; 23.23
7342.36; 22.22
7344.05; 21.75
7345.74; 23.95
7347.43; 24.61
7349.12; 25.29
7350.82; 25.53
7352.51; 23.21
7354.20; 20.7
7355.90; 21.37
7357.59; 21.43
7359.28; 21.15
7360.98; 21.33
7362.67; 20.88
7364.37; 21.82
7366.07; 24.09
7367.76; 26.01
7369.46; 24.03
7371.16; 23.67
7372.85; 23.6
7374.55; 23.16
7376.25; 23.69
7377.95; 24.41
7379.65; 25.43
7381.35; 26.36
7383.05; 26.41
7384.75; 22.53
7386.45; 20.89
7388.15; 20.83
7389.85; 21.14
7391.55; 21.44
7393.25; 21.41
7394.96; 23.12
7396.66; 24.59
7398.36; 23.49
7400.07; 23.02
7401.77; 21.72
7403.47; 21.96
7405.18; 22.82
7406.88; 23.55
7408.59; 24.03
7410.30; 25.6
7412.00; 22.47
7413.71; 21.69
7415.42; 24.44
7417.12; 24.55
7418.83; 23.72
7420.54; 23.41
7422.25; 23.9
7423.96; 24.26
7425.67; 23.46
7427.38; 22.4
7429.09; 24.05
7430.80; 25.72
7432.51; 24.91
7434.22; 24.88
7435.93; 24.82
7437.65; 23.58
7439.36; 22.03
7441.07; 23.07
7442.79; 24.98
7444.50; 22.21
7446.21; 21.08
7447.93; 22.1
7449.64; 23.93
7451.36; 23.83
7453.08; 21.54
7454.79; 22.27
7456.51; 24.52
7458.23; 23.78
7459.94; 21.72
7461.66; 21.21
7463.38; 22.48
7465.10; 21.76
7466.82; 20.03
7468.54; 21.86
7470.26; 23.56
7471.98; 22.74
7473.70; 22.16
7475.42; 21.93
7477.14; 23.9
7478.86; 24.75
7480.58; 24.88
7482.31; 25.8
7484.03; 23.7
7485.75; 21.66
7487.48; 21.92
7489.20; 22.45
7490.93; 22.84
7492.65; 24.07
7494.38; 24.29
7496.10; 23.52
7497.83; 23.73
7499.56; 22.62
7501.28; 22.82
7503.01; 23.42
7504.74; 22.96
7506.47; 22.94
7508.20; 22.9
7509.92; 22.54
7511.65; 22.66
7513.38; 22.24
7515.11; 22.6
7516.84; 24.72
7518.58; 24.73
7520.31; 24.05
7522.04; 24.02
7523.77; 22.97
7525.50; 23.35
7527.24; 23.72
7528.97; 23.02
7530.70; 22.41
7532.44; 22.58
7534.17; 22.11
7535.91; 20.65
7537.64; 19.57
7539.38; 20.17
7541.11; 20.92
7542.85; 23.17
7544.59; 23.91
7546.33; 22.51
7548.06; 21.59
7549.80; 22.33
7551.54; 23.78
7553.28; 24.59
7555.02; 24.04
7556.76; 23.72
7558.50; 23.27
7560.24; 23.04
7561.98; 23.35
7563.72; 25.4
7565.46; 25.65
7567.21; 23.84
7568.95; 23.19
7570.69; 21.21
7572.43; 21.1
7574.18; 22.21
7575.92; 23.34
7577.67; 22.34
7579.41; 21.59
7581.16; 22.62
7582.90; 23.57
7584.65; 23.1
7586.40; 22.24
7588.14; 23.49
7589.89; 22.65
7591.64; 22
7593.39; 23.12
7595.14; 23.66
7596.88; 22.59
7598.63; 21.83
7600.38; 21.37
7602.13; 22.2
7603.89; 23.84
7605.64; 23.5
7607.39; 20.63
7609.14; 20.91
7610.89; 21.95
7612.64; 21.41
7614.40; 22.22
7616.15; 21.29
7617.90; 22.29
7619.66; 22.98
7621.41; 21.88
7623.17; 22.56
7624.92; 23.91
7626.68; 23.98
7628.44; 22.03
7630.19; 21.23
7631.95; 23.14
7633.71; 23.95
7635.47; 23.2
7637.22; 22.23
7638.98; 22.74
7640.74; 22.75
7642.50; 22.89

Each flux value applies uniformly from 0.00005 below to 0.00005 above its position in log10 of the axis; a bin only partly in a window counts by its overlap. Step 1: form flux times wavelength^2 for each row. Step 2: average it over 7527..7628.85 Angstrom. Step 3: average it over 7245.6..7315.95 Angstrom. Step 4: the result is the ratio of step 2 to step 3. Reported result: 1.10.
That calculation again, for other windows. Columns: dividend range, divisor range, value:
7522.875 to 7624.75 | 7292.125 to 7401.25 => 1.04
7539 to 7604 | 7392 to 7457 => 1.02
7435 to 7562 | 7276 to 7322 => 1.07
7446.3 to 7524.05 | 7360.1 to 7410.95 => 1.02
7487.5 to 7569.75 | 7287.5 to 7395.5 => 1.05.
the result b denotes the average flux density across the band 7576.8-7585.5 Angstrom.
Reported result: 22.6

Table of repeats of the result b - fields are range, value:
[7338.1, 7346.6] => 22.7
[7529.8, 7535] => 22.4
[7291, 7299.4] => 24.1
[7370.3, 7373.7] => 23.7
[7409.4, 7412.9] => 24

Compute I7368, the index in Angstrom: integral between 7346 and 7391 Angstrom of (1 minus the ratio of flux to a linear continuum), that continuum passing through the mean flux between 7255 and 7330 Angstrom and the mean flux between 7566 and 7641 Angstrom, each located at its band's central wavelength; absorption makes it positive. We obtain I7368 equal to -1.5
